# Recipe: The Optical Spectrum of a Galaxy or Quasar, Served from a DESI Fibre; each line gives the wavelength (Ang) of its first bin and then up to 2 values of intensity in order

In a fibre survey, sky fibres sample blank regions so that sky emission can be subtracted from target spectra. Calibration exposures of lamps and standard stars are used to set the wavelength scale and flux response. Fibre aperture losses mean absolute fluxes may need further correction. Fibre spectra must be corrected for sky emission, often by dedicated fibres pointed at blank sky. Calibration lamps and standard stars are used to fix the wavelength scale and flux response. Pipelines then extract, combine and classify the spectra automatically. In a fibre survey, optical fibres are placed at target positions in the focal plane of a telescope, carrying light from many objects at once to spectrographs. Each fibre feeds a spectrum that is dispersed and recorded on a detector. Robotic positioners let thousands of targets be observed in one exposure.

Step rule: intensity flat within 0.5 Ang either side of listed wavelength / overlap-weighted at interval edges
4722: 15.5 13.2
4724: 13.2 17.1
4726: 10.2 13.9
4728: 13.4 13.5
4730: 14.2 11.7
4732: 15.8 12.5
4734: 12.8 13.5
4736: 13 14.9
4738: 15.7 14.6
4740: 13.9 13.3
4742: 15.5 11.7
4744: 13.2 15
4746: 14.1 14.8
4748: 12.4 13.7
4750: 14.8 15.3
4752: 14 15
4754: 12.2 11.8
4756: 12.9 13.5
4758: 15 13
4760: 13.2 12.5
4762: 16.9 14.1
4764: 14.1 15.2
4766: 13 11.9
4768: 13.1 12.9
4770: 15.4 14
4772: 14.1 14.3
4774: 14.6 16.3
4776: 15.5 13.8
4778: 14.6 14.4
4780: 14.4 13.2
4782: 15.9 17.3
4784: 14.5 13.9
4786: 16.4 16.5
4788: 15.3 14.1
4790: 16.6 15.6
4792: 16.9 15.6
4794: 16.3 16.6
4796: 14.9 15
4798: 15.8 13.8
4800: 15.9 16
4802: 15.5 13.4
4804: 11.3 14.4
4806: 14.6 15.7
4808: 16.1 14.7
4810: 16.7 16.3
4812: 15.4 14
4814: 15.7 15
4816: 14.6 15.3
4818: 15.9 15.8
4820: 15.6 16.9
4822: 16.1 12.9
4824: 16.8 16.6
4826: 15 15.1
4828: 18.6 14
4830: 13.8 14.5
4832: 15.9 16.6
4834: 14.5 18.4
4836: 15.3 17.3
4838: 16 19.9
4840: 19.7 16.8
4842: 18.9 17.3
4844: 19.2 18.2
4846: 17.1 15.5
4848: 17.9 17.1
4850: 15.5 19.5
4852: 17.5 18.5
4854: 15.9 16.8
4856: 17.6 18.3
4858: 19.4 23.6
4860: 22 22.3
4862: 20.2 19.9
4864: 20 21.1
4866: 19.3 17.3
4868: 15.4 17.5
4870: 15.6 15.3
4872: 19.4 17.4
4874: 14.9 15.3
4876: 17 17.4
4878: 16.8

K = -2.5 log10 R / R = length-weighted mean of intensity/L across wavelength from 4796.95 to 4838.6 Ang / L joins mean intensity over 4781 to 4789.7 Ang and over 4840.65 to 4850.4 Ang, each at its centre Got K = 0.07 mag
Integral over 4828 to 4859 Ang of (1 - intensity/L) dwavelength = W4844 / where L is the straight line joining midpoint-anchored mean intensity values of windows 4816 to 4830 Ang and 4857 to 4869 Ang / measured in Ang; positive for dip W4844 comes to 1.0 Ang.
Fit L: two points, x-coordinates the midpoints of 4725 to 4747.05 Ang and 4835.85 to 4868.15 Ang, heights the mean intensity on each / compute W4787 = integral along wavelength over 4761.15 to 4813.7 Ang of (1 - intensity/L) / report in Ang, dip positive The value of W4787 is 3.0 Ang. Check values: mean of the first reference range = 13.7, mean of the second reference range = 18.4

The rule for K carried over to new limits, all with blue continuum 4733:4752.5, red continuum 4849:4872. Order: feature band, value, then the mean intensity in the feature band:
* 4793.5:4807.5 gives 0.09 mag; 14.9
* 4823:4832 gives 0.12 mag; 15.4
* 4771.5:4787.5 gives 0.03 mag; 15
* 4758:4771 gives 0.07 mag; 13.8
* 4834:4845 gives 0.00 mag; 17.7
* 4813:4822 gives 0.09 mag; 15.5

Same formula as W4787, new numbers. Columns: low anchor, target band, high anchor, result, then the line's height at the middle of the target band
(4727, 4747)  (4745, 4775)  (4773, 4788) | 1.2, 14.5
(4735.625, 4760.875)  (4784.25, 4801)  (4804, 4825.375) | -0.8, 14.9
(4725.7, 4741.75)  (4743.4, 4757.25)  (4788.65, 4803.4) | 0.4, 14.1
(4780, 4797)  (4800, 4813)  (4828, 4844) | 0.8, 16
